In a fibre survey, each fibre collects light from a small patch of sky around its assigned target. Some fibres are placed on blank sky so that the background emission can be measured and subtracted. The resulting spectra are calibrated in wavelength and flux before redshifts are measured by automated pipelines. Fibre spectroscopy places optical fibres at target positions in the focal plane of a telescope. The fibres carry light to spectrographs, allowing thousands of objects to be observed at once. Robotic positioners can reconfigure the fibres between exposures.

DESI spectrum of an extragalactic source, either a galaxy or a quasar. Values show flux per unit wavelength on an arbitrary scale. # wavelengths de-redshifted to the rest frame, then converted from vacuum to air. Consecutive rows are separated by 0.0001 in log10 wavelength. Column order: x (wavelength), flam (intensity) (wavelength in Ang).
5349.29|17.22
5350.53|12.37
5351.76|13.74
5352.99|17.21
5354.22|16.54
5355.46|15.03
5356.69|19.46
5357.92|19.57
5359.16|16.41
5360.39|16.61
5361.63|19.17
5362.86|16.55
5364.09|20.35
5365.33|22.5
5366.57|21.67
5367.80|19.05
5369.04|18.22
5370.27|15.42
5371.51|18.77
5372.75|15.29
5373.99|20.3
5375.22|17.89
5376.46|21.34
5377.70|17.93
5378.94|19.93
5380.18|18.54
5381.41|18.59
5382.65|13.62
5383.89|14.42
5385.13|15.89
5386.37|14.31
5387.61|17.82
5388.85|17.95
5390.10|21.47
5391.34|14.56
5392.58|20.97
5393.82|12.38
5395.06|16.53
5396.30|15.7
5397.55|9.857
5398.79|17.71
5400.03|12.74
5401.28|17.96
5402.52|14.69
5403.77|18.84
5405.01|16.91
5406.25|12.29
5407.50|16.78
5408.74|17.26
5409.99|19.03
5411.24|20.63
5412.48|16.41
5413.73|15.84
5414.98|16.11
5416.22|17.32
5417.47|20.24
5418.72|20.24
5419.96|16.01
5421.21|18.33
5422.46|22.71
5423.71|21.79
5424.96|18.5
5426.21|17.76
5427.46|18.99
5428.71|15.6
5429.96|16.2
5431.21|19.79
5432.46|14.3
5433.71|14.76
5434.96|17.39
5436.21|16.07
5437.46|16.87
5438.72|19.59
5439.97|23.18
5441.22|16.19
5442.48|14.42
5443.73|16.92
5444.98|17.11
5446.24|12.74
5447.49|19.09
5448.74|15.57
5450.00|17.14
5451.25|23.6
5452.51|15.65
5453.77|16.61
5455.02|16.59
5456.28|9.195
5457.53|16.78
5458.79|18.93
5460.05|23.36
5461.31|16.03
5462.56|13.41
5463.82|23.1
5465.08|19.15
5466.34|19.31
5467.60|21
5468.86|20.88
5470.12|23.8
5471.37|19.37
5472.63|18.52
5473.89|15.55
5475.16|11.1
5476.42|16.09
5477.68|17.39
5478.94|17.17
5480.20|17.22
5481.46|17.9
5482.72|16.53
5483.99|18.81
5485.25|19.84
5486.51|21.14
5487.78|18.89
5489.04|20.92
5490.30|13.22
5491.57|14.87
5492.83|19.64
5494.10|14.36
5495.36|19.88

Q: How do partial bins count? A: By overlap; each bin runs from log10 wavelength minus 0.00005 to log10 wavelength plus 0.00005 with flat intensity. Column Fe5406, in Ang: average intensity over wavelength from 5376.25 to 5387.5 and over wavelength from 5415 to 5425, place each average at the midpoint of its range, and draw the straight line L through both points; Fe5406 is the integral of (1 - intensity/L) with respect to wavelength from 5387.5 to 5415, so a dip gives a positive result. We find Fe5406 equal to 2.5 Ang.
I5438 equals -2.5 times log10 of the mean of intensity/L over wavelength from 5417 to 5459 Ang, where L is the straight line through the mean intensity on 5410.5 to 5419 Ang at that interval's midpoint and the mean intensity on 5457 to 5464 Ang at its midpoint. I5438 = 0.04 mag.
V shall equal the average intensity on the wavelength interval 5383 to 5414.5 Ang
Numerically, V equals 16.3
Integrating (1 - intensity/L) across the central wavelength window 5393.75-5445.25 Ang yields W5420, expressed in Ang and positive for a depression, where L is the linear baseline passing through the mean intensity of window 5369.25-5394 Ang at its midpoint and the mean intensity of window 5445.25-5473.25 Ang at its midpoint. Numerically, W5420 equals 1.93 Ang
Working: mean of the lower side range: 17.5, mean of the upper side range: 18.2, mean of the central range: 17.1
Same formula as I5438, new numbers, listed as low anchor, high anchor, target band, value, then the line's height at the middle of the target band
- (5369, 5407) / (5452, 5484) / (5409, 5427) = -0.09 mag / 17.1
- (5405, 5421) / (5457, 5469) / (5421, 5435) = -0.01 mag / 17.9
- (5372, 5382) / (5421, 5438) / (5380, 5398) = 0.15 mag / 18.5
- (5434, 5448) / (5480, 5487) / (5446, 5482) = 0.01 mag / 17.9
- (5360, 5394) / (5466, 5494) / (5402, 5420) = 0.04 mag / 18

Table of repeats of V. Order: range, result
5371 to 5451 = 17.2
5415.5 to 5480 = 17.8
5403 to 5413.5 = 17.2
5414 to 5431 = 18.4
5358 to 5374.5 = 18.5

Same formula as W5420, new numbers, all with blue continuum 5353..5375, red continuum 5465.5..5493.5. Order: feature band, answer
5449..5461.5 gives 0.5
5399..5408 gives 1.2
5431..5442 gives 0.4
